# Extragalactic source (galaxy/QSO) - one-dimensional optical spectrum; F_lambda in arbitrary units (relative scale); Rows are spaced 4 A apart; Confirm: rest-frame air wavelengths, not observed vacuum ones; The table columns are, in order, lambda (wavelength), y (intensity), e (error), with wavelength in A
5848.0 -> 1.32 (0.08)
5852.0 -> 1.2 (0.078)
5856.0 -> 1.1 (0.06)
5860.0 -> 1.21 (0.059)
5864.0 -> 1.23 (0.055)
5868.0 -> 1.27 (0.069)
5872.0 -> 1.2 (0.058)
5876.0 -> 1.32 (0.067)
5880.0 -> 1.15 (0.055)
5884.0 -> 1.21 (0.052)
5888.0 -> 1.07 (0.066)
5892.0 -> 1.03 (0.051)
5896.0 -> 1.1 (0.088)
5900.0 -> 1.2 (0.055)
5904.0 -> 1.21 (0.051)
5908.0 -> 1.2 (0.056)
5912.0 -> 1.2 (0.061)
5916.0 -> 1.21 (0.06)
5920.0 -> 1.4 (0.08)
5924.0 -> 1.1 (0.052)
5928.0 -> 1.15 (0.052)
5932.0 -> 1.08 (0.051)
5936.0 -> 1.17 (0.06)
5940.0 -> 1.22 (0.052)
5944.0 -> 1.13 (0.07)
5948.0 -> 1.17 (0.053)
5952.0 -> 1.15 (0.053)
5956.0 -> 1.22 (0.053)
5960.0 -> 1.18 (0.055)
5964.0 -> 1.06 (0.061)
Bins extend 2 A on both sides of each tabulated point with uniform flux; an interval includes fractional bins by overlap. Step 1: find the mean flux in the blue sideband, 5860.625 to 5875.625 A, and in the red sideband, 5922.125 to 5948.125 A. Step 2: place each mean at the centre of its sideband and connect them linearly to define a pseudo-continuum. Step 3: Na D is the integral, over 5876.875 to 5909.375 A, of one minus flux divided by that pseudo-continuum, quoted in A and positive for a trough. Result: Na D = 1.4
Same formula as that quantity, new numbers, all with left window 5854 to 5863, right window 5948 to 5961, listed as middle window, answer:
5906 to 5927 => -0.8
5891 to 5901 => 0.5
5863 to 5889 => -1.0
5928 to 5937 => 0.4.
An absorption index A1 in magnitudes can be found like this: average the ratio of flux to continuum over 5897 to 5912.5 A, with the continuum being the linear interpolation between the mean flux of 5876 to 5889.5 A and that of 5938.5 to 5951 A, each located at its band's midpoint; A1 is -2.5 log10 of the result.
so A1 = -0.02 mag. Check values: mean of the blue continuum 1.17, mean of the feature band 1.2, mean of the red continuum 1.17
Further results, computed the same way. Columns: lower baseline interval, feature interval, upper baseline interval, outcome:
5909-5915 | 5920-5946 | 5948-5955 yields 0.02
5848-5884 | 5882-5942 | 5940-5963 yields 0.02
